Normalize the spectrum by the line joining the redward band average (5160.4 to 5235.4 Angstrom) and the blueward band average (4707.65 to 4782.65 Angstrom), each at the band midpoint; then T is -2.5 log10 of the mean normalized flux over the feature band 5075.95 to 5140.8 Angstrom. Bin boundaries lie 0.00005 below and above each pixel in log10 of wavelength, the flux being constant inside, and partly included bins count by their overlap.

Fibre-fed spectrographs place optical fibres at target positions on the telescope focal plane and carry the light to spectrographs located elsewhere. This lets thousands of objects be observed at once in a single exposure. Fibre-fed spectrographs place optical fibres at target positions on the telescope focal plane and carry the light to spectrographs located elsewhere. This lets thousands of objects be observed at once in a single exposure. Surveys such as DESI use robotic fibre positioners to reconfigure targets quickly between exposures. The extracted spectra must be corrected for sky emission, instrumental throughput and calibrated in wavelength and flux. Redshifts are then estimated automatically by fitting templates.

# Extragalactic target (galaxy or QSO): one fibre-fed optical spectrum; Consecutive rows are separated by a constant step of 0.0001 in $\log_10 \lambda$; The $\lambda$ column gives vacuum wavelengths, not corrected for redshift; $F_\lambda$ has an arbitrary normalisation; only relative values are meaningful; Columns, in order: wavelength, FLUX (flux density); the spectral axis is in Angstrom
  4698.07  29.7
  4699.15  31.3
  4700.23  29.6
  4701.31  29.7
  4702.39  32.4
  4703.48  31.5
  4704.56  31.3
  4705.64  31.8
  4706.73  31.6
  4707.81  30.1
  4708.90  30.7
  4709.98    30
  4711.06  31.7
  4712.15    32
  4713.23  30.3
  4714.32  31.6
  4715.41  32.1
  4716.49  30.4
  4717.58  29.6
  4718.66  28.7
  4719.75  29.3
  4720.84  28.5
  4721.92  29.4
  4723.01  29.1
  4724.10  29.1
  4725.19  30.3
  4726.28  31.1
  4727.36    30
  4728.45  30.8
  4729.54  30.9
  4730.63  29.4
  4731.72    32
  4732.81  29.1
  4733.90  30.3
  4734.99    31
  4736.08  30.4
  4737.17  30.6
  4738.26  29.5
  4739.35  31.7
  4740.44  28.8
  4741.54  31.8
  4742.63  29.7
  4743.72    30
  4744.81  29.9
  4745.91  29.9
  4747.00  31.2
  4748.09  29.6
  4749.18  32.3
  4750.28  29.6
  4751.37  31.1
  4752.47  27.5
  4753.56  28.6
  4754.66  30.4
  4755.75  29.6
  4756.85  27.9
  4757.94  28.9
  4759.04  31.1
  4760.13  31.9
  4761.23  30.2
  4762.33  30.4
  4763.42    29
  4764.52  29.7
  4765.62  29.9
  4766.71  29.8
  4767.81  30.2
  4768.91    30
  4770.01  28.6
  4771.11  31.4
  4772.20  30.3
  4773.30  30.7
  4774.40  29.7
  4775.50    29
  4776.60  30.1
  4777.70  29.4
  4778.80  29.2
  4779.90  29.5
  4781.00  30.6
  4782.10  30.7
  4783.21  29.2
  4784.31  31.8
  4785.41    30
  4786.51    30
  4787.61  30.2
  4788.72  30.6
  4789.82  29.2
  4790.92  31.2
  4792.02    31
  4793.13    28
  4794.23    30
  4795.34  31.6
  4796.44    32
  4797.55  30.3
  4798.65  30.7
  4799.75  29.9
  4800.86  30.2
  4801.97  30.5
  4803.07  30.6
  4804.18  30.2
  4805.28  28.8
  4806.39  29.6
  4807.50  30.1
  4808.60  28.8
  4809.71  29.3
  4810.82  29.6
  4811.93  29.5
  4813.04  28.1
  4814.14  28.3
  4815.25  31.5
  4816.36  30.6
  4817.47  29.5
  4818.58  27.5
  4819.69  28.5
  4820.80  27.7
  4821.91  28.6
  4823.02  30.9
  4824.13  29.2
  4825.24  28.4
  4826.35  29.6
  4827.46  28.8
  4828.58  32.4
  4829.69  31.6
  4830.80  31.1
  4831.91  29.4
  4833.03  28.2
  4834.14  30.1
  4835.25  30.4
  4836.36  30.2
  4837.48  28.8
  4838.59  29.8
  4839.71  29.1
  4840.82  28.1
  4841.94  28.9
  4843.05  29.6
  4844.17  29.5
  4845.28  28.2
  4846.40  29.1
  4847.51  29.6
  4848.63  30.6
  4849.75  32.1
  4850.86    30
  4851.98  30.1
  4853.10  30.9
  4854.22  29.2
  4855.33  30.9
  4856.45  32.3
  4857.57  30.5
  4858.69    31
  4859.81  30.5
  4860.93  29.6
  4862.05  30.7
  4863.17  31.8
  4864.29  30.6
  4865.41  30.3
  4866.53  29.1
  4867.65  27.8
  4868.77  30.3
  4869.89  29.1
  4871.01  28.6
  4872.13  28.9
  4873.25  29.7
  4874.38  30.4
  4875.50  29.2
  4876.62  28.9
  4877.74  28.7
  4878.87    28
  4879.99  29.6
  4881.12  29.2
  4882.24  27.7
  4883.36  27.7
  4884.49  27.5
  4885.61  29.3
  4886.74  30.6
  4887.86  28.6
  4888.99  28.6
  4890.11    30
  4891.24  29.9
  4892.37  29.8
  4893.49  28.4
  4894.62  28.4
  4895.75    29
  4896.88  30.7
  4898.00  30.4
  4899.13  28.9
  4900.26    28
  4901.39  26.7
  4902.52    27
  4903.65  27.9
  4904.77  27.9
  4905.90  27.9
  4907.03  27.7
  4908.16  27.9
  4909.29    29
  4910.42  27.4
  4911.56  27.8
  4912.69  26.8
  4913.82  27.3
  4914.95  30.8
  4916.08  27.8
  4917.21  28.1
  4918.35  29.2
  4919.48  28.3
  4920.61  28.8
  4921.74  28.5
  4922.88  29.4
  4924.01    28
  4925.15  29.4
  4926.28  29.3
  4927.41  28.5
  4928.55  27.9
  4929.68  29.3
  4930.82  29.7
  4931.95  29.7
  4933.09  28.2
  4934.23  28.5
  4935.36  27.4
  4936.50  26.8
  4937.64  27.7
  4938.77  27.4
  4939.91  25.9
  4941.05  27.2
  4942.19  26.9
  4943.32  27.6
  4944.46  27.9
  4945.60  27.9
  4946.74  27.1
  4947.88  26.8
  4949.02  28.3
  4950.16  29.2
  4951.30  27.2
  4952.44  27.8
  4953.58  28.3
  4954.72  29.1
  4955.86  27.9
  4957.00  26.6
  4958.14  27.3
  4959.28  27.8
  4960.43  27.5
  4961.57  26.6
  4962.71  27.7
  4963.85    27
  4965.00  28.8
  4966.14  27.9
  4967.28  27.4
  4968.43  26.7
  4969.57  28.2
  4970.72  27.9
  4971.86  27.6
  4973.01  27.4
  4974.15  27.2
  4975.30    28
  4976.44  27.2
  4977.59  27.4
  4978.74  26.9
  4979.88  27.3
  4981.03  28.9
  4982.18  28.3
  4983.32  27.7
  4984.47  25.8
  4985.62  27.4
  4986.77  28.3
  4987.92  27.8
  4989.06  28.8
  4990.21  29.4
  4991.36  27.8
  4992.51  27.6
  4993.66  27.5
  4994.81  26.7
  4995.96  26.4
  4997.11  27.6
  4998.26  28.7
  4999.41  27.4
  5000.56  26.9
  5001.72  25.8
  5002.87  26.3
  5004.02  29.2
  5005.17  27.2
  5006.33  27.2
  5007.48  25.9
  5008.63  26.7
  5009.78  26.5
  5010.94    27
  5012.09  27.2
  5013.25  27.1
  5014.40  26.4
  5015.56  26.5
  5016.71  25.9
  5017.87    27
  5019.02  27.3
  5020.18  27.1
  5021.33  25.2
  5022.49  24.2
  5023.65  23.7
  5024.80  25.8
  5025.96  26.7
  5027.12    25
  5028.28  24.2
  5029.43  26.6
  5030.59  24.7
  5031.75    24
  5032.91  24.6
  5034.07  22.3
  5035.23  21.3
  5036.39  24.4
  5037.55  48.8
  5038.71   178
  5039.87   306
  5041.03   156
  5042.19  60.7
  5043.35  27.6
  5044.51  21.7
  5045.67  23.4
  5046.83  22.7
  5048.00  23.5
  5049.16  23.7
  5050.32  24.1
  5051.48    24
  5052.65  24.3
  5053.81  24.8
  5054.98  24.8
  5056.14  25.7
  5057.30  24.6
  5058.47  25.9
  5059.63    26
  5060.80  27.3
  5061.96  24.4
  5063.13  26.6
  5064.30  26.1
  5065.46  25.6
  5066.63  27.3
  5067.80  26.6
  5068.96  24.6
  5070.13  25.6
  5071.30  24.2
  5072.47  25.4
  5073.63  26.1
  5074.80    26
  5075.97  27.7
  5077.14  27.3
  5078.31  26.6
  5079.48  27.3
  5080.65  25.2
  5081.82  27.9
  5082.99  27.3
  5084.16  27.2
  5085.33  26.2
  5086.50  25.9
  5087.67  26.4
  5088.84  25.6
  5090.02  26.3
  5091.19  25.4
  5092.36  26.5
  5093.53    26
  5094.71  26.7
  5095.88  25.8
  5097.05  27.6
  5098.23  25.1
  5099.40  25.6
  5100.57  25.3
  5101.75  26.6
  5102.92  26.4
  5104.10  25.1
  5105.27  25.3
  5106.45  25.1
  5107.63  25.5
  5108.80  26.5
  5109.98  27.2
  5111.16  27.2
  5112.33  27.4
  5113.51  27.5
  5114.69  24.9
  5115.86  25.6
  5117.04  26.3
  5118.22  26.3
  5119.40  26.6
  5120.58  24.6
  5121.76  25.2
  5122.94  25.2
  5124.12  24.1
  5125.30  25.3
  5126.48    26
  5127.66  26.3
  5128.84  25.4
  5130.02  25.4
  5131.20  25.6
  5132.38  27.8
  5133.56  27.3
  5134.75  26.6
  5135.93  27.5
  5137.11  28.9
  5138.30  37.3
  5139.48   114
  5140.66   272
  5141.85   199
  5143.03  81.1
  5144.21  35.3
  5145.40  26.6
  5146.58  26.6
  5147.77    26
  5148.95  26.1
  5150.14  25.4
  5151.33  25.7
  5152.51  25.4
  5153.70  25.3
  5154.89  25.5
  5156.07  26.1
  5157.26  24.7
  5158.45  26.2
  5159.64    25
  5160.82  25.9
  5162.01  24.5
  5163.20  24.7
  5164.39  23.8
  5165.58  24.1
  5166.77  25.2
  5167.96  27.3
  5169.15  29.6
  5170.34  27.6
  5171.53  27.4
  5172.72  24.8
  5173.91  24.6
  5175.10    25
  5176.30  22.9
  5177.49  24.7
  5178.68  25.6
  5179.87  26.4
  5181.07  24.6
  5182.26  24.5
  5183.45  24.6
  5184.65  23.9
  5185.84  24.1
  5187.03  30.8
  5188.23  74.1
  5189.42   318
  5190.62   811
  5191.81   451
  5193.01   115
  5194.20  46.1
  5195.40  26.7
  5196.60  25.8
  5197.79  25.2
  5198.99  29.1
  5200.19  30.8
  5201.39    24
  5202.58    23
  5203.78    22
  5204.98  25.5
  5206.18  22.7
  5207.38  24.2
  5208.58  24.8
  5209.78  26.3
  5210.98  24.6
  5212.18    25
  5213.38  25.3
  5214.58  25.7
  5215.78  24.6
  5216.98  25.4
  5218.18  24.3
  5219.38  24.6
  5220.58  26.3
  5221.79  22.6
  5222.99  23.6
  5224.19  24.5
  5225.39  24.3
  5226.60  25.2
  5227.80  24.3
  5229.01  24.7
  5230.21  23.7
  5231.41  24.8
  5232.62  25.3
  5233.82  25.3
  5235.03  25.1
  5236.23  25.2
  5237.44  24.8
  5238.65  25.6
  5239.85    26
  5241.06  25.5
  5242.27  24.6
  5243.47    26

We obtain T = 0.47 mag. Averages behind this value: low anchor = 30.1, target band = 30.8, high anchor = 51.7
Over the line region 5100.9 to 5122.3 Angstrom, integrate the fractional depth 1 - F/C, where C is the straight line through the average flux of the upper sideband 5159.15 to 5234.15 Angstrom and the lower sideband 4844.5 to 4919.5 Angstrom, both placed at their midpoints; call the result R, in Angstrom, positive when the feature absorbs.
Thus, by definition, 9.2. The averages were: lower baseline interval 29.2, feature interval 26.1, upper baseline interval 51.7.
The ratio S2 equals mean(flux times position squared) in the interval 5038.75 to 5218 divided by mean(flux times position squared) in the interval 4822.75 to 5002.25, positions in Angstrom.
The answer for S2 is 1.68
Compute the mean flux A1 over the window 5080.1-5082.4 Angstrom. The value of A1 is 26.6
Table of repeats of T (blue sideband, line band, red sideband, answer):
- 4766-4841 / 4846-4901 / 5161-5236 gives 0.14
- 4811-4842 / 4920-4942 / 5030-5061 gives 0.33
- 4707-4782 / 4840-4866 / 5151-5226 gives 0.17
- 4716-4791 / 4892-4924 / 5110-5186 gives 0.13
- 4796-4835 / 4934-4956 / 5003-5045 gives 0.34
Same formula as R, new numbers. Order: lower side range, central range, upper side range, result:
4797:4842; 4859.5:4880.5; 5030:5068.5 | 2.0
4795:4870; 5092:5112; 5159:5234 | 8.7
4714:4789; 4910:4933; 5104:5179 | 2.6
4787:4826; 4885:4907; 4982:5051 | 2.6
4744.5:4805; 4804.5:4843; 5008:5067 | 2.5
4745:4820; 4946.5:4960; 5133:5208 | 4.9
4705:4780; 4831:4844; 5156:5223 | 2.2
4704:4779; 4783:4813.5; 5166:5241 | 2.6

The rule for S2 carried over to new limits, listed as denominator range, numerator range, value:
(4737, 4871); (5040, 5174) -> 1.26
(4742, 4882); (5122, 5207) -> 2.21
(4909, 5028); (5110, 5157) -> 1.58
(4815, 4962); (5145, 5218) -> 2.05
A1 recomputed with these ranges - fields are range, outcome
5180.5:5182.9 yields 24.6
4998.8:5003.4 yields 26.6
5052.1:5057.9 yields 24.8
